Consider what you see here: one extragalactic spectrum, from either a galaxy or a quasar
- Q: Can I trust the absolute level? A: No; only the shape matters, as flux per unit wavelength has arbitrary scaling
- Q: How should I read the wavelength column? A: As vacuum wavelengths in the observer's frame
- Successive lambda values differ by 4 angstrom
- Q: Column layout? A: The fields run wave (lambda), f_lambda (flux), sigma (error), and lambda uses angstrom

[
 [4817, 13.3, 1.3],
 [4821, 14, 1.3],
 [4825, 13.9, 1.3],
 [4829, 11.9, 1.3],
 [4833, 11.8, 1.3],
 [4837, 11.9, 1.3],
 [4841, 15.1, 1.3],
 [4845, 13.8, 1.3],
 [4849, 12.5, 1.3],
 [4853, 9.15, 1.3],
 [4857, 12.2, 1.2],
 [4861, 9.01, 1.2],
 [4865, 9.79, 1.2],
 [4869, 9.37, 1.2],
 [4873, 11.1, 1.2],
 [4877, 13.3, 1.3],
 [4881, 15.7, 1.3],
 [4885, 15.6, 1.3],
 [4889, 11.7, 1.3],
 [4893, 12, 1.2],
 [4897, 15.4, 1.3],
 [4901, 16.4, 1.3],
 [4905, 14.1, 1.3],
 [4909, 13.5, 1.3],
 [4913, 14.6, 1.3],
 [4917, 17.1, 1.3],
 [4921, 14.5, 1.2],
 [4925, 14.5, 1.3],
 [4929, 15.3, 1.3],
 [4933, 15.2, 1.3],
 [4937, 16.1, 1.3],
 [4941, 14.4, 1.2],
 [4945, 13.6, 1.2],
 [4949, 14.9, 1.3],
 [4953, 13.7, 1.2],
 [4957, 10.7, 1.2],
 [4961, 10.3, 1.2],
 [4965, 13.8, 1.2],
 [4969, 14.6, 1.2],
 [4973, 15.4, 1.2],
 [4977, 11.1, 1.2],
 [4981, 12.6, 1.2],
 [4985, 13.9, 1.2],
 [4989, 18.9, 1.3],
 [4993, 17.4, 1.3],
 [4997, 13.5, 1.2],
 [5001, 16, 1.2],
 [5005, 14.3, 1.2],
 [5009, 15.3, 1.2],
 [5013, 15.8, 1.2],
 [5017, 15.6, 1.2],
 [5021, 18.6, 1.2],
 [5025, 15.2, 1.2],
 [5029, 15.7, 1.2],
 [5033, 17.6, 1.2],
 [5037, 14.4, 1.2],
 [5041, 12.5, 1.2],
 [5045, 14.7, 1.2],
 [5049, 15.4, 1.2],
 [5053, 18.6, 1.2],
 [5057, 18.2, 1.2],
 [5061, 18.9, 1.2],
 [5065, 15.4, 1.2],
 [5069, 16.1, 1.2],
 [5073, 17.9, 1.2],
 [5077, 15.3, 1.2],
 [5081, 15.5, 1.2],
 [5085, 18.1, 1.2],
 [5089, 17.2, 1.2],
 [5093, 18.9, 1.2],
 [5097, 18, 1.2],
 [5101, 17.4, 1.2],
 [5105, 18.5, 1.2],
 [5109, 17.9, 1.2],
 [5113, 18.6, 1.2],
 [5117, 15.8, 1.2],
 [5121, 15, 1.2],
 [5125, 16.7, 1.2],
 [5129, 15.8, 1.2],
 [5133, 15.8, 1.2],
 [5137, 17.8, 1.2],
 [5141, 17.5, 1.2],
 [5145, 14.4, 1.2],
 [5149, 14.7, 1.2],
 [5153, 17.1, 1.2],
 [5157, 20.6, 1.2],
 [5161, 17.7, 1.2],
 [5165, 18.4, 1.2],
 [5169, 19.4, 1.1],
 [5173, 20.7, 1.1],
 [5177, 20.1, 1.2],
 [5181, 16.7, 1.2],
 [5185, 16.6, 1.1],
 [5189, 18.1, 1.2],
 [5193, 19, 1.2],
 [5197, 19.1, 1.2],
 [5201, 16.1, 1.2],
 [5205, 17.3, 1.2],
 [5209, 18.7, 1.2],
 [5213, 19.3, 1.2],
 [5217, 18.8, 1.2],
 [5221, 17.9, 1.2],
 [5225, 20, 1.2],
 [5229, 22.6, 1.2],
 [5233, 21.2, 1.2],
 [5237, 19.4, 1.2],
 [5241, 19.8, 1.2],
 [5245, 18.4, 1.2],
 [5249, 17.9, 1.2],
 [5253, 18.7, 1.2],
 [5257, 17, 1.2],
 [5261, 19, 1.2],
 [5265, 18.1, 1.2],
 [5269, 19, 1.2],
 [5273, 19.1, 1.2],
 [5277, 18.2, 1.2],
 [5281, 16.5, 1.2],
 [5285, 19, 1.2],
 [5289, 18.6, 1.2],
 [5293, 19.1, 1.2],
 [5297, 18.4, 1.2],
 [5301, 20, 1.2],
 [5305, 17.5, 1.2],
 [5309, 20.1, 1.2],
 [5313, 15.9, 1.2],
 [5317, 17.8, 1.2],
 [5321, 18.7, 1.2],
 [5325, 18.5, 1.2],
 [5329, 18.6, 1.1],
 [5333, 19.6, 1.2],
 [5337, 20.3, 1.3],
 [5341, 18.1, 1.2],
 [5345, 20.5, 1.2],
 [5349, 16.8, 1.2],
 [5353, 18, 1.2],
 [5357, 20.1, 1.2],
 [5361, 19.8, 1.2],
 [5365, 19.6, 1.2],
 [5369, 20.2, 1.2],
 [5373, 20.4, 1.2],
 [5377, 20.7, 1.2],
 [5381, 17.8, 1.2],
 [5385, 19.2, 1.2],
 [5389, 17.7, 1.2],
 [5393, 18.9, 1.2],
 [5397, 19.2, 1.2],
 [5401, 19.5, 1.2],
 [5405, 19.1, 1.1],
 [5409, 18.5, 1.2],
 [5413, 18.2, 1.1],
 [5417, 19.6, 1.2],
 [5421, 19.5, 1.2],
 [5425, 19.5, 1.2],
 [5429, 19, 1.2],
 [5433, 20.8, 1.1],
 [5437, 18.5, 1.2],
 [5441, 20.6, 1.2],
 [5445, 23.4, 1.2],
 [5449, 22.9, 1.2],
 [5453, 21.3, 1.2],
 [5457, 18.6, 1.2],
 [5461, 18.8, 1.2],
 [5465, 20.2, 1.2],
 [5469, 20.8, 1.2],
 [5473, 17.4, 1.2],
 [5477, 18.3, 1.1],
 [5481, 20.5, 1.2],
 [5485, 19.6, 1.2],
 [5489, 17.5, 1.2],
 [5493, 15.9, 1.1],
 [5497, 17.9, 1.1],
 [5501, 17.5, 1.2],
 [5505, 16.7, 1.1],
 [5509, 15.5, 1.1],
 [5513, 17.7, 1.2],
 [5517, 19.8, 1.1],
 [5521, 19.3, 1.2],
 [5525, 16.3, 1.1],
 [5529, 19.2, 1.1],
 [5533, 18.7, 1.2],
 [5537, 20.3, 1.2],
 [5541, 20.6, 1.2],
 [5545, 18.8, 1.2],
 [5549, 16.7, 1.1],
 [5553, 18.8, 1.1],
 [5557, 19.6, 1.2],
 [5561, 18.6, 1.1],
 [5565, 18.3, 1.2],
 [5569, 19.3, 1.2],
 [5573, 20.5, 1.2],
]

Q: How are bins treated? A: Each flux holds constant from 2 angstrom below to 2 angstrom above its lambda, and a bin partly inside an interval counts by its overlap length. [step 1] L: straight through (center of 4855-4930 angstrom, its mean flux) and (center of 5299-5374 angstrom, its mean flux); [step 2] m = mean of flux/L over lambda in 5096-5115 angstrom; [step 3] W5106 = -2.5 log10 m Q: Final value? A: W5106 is -0.13 mag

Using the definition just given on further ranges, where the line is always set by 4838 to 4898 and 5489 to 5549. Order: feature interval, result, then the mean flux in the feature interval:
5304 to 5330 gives -0.12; 18.2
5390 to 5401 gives -0.12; 19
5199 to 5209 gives -0.12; 17.1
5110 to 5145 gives -0.13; 16.5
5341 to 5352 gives -0.12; 18.5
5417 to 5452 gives -0.18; 20.5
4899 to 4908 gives -0.19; 15.1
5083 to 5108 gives -0.25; 18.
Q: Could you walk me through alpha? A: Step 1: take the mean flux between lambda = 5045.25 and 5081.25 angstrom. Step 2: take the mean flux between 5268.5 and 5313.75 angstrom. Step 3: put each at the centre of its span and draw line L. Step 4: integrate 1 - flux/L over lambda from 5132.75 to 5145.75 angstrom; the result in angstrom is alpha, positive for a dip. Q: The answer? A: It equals 0.5 angstrom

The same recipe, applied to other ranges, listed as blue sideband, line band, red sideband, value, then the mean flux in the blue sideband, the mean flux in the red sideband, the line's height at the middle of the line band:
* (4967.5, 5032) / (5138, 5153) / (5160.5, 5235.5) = 1.69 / 15.3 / 18.9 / 17.9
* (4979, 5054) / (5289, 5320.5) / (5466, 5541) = -2.23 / 15.5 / 18.4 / 17.2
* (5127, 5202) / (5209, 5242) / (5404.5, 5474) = -2.97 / 17.7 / 19.9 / 18.2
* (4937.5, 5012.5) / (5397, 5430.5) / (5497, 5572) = -3.04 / 14.2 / 18.4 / 17.5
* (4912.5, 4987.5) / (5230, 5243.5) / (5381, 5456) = -2.14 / 14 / 19.7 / 17.5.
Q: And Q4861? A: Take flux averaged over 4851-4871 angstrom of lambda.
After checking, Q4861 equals 9.9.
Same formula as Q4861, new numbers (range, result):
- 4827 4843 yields 12.7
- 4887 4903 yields 13.9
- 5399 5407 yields 19.3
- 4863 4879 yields 10.9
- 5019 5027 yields 16.9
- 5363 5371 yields 19.9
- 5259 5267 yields 18.6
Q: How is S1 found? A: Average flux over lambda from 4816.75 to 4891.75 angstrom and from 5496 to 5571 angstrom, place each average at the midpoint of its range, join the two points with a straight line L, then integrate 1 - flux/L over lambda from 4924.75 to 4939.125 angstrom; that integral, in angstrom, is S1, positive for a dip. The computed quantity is -2.6 angstrom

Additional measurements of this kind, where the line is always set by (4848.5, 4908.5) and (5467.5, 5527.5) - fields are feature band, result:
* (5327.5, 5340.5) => -2.2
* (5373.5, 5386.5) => -1.8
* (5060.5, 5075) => -2.7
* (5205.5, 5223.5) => -3.6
